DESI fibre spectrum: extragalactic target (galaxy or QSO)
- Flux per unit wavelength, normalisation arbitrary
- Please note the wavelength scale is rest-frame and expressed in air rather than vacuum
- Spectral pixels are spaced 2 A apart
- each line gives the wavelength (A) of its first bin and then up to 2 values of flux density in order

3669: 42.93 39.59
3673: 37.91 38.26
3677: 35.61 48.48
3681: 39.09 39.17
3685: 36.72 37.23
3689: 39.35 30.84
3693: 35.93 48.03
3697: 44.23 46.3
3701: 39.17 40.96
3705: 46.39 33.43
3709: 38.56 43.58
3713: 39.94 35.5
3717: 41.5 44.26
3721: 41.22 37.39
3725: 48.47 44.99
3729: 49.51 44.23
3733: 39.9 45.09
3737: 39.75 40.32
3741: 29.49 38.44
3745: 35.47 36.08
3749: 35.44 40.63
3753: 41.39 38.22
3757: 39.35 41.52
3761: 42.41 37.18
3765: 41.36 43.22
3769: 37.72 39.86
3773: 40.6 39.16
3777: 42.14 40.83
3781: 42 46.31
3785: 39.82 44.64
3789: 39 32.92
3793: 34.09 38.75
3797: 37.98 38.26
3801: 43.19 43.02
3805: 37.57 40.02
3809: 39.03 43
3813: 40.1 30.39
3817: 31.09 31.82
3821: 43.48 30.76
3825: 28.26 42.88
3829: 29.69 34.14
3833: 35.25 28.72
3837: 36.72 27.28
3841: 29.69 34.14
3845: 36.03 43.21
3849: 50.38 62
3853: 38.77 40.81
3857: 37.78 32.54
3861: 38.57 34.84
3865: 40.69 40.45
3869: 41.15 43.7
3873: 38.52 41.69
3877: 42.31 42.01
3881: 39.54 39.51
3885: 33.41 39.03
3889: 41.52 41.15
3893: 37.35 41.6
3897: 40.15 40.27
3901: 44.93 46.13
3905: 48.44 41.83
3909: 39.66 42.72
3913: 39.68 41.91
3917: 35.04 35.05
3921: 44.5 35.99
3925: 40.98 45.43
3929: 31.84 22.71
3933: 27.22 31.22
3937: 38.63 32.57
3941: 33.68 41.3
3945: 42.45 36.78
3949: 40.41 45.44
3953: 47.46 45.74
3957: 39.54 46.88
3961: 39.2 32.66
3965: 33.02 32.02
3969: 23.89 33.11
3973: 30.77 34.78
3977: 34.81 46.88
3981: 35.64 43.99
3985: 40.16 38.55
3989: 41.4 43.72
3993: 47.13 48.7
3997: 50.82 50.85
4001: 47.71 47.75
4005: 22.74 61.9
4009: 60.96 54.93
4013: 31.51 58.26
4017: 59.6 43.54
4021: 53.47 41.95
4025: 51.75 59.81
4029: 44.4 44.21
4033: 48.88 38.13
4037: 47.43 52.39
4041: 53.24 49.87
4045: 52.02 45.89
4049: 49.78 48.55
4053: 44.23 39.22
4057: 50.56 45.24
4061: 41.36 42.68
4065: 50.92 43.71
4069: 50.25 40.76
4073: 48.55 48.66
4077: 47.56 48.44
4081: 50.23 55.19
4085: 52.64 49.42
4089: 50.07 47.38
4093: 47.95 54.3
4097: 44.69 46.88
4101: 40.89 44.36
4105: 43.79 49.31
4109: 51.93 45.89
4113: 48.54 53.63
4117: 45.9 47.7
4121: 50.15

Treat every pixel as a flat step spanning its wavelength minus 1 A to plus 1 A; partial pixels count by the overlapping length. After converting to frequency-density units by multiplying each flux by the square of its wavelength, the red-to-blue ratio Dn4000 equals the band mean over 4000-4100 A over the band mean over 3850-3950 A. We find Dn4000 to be 1.32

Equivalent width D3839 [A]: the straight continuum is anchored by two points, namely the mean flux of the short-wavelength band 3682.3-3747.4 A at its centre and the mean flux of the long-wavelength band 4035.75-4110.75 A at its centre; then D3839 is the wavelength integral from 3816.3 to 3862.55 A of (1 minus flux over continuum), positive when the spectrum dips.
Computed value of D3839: 6.8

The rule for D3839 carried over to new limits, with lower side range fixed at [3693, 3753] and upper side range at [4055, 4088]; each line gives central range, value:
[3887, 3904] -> 1.1 A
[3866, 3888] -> 1.9 A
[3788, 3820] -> 3.7 A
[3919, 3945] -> 5.3 A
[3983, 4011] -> -0.2 A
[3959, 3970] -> 2.9 A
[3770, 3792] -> 0.7 A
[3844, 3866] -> 1.0 A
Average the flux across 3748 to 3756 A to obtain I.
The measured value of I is 38.9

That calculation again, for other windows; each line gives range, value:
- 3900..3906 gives 46.5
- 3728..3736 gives 44.7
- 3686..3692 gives 35.8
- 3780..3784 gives 44.2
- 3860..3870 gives 39.1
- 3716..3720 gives 42.9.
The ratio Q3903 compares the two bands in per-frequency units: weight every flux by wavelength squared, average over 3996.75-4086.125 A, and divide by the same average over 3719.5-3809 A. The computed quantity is 1.38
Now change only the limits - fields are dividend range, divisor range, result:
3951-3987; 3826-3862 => 1.07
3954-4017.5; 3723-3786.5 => 1.18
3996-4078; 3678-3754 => 1.40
